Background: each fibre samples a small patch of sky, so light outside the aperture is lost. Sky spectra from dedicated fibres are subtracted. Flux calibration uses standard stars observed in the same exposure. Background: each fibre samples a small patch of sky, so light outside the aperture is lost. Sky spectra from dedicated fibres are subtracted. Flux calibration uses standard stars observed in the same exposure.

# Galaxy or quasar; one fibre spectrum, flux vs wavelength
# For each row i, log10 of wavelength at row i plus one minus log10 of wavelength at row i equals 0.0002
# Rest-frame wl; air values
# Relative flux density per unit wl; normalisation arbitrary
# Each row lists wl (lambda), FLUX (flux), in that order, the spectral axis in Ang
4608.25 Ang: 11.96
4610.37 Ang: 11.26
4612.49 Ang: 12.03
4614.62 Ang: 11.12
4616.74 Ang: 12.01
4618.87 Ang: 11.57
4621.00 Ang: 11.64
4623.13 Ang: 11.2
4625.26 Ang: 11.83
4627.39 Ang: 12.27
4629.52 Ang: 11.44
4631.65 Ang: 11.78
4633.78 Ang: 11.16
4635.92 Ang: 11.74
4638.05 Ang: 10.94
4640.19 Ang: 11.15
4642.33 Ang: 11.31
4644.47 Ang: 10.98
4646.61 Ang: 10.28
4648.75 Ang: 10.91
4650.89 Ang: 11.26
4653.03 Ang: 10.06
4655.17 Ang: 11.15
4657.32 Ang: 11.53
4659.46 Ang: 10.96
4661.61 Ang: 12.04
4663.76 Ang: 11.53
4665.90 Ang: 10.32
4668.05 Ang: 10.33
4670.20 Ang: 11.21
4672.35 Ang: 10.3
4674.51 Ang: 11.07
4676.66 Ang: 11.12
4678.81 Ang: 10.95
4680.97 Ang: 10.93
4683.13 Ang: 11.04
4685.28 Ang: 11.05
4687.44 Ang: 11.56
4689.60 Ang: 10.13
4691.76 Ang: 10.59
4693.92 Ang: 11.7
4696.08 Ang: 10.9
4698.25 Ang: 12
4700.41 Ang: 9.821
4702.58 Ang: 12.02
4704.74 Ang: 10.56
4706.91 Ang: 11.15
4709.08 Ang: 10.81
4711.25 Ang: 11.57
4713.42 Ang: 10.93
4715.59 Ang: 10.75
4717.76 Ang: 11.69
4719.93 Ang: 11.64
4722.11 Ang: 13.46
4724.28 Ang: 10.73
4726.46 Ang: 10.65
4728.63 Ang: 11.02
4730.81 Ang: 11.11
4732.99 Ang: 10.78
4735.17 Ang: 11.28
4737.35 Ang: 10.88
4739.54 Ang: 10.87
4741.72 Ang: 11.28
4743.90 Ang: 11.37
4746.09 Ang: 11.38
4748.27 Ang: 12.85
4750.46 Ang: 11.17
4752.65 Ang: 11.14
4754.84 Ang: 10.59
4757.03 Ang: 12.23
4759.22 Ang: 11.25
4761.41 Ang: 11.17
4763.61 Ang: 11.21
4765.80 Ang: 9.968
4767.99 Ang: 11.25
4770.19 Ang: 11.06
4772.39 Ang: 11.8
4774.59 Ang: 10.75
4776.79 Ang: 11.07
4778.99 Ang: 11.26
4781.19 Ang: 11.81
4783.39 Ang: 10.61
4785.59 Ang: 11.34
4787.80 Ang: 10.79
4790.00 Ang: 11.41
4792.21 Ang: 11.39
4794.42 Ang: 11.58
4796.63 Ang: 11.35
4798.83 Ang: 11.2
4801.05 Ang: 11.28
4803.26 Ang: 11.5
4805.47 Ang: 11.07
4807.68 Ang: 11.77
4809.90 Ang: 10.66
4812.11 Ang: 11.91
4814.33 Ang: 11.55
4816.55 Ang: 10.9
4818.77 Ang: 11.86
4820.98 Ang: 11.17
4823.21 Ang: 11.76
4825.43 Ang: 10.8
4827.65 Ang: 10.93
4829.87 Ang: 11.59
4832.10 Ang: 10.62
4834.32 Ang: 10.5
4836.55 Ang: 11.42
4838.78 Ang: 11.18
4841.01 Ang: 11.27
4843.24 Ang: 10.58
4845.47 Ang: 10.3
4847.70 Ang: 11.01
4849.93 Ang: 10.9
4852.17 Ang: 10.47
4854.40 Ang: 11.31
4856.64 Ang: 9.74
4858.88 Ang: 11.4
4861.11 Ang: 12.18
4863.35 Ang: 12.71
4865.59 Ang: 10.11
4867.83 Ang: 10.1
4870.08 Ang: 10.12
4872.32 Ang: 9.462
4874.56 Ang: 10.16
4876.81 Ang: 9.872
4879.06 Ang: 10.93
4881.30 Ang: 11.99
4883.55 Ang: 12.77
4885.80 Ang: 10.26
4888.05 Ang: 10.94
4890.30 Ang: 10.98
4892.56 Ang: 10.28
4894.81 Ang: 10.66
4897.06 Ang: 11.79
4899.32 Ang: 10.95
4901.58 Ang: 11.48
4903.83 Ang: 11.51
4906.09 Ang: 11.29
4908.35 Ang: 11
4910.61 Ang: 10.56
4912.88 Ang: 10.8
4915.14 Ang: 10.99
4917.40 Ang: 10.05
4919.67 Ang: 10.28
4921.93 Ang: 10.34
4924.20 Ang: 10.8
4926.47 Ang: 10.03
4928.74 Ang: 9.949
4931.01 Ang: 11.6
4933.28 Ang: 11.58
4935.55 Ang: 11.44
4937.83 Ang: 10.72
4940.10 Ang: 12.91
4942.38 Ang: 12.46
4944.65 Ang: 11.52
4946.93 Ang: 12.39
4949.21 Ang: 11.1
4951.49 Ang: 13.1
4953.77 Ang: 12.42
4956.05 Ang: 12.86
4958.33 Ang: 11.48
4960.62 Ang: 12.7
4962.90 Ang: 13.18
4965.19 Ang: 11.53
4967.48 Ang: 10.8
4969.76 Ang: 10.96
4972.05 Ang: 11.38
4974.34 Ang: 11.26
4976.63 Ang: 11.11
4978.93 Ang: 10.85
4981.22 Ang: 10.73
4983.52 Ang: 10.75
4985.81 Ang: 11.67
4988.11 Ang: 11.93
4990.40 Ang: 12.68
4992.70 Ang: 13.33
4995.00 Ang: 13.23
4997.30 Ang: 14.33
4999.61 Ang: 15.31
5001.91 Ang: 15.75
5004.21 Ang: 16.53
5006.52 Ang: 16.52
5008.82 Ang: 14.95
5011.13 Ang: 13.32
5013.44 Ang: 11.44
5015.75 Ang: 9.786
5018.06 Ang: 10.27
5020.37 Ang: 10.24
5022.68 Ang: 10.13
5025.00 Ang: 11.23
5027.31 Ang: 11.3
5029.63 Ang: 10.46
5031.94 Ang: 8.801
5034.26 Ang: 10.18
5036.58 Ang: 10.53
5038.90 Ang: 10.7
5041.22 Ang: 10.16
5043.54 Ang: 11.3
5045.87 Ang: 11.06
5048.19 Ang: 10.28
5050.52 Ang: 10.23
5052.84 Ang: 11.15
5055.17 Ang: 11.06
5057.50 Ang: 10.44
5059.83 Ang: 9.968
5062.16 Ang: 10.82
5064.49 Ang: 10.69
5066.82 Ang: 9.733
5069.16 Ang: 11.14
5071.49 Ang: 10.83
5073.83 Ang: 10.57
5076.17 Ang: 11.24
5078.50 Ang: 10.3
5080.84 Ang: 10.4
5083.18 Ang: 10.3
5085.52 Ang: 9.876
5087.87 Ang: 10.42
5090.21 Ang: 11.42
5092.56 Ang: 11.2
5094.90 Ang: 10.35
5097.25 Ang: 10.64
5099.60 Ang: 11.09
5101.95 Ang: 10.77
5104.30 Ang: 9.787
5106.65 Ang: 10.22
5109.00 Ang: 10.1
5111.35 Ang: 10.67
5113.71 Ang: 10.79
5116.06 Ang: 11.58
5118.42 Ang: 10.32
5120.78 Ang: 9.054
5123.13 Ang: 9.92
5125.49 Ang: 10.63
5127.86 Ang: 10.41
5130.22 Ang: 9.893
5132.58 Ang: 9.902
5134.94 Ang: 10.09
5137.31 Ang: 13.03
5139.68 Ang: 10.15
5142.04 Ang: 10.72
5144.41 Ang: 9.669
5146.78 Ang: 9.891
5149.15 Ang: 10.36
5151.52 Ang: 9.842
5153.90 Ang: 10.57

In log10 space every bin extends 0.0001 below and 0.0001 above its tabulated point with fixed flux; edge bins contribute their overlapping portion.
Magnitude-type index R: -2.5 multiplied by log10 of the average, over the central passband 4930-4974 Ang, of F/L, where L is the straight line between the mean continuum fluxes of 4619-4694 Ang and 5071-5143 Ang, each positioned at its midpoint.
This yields -0.11 mag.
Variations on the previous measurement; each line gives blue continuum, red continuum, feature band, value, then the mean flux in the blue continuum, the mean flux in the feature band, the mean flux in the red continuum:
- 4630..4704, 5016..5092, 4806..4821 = -0.05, 11.1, 11.4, 10.5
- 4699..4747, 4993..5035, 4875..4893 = 0.09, 11.2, 11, 12.5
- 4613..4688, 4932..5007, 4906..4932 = 0.15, 11.2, 10.6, 12.4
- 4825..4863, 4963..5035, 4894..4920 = 0.04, 11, 11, 12.1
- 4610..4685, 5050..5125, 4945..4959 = -0.14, 11.2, 12.2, 10.5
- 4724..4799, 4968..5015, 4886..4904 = 0.11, 11.2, 11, 12.9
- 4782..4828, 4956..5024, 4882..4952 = 0.07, 11.3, 11.2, 12.4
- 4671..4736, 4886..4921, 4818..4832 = -0.03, 11.1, 11.3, 10.9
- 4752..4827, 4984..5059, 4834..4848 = 0.05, 11.2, 10.9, 11.9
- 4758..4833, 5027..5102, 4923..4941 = -0.02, 11.2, 11.1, 10.6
